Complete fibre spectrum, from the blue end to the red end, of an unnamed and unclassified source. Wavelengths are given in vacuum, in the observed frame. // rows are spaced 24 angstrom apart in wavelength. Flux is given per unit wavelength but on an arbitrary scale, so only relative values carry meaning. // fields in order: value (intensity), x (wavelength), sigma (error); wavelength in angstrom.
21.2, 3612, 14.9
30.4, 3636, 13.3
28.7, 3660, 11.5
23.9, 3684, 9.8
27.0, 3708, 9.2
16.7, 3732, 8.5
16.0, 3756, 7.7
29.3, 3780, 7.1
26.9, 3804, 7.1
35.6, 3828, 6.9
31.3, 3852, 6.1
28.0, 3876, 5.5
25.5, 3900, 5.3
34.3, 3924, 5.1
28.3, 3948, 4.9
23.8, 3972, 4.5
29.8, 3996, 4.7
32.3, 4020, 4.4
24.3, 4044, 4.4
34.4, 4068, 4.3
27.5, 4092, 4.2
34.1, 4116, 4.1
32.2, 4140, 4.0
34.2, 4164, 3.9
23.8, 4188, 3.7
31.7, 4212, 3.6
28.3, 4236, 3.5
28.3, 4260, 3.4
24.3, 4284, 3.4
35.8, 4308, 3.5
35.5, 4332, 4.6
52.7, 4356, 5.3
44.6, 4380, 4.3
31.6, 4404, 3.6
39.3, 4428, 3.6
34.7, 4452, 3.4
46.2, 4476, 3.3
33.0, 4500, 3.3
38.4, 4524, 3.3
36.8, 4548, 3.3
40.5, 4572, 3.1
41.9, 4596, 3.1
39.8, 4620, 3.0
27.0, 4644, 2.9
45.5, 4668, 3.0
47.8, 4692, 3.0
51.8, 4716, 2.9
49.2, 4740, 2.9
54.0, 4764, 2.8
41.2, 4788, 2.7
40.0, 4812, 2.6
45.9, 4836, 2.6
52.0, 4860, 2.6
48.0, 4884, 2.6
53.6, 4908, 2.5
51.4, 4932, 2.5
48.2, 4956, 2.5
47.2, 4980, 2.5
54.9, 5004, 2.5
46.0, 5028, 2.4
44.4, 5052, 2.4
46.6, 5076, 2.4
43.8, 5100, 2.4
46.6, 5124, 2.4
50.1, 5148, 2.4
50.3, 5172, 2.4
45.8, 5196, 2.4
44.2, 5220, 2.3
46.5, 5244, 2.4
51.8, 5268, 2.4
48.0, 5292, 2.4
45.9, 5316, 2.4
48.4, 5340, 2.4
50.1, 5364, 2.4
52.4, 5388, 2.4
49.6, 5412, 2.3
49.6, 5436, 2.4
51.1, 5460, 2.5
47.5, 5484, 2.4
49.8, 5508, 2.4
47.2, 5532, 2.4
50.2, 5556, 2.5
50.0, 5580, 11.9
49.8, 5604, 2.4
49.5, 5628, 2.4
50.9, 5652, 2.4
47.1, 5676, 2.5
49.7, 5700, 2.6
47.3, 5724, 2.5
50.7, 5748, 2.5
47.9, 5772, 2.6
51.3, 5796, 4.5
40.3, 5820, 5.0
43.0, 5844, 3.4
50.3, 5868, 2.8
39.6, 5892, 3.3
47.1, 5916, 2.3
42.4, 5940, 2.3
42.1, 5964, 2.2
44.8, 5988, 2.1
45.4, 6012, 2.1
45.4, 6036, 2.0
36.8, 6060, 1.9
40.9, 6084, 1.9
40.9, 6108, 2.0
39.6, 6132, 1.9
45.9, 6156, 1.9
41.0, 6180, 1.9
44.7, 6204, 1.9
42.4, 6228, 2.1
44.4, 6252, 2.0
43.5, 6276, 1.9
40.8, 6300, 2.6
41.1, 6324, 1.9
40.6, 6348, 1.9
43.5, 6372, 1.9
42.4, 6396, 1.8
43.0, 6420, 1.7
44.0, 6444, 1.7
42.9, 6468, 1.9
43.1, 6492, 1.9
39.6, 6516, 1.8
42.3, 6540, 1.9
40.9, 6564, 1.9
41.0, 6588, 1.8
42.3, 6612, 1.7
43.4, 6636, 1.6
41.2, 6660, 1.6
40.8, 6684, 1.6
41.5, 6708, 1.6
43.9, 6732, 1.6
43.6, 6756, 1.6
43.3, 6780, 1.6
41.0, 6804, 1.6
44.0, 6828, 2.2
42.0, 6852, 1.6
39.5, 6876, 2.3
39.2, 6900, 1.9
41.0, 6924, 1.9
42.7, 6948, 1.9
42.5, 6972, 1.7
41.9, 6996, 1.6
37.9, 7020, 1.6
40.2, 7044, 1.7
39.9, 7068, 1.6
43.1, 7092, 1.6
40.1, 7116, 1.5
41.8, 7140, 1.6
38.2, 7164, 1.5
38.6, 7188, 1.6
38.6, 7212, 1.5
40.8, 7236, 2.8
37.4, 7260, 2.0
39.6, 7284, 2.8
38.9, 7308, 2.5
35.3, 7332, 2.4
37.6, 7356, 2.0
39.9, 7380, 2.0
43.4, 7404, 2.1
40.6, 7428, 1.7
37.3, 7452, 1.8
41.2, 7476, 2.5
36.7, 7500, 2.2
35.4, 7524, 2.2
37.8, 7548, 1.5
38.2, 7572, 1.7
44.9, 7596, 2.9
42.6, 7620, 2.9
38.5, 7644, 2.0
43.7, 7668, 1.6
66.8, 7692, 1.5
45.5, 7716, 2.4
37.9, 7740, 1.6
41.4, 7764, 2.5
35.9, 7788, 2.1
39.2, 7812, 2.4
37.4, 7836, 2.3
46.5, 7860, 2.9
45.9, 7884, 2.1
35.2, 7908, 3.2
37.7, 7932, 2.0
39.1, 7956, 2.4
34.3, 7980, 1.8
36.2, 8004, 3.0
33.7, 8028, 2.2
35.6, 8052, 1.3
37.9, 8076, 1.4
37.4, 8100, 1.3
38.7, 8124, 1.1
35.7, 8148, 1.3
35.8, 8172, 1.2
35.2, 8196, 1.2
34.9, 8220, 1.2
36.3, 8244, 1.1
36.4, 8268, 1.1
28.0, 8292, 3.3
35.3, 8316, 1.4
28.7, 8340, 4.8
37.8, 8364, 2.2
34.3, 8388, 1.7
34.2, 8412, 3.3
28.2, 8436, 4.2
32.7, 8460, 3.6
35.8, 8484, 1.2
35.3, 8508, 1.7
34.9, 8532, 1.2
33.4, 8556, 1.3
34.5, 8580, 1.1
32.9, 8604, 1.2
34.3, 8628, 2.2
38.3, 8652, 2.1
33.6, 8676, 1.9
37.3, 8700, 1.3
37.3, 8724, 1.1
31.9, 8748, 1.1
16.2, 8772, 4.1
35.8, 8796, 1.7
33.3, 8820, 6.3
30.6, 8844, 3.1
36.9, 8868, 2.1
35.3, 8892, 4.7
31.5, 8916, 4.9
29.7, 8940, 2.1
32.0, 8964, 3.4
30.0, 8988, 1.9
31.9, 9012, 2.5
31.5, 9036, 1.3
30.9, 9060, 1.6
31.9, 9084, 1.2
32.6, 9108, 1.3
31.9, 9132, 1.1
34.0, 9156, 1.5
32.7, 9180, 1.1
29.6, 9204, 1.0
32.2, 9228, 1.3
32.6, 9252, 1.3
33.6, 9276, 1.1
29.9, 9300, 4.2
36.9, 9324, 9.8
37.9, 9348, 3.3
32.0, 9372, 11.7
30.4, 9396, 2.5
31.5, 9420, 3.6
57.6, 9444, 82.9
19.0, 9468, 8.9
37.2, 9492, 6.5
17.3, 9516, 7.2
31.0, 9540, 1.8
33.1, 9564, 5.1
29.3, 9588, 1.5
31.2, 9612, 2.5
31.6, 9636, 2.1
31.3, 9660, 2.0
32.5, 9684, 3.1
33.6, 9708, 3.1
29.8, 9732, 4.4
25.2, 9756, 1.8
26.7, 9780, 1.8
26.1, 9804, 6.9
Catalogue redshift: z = 0.171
